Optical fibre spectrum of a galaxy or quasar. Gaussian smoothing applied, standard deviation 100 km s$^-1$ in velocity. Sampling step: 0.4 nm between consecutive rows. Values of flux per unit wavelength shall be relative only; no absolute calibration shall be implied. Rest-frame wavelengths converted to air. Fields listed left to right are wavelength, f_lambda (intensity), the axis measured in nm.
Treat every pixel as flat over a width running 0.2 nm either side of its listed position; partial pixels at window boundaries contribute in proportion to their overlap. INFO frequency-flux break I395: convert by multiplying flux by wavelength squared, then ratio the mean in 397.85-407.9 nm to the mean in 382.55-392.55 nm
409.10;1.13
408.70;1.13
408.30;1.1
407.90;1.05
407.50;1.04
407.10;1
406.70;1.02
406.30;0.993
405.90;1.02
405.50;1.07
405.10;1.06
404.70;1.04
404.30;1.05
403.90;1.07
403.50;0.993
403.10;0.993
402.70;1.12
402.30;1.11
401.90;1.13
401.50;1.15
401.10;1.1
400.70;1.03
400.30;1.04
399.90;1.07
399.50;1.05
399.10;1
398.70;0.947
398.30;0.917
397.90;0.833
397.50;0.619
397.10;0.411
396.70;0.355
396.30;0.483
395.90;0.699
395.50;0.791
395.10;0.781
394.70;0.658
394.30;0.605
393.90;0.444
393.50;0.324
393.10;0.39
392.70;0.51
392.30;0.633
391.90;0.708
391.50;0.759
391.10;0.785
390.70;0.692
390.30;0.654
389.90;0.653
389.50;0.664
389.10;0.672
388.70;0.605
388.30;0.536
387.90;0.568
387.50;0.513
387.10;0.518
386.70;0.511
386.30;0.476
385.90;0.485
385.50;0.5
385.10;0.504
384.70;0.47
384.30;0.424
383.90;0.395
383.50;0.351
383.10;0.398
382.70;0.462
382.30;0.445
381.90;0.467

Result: 2.0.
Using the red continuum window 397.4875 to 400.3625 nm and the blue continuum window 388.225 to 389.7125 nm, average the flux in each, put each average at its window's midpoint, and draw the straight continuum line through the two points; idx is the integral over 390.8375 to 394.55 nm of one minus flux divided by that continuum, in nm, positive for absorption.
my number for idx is 0.818 nm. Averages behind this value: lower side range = 0.627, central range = 0.576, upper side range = 0.95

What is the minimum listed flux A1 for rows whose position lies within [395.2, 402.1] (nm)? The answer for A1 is 0.355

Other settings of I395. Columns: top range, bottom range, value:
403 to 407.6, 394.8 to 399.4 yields 1.49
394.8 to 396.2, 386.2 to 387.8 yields 1.49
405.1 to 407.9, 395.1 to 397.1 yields 1.85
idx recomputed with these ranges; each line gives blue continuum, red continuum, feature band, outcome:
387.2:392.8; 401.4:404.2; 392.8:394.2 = 0.64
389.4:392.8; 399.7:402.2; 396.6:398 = 0.58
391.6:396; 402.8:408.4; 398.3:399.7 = -0.35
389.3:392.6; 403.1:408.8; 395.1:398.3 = 0.75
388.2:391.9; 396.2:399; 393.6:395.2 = 0.19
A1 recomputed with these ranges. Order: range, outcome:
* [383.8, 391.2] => 0.395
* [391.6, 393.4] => 0.39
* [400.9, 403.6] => 0.993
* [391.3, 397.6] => 0.324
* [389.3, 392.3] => 0.633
